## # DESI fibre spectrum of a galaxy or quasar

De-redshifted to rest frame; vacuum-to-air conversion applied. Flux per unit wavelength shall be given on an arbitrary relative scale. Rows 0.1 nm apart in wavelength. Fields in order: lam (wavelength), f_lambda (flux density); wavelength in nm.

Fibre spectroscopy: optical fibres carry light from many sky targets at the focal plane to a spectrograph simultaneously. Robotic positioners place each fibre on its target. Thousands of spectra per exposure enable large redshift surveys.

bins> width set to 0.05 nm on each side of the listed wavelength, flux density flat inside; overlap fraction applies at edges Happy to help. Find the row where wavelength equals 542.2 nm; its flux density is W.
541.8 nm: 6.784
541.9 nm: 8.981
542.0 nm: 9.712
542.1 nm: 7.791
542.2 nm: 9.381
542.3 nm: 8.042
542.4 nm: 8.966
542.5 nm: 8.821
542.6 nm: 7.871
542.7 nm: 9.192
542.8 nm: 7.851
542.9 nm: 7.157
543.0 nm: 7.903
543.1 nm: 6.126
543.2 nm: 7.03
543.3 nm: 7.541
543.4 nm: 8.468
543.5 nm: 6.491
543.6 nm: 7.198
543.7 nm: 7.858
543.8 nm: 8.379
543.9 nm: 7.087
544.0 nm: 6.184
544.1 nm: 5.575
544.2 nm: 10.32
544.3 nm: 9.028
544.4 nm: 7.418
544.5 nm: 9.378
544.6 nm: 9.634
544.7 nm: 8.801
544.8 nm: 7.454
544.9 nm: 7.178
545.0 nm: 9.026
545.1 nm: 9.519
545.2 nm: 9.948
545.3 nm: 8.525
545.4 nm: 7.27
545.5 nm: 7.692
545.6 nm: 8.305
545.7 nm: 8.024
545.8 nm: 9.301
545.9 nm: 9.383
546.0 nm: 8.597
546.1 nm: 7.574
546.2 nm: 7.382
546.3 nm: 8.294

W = 9.381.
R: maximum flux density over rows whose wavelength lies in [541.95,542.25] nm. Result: 9.712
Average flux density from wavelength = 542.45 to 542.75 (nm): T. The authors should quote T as 8.63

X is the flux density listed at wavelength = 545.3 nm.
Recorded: 8.525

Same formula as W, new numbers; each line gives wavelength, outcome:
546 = 8.597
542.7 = 9.192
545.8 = 9.301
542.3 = 8.042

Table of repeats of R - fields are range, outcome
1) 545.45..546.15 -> 9.383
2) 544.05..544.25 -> 10.32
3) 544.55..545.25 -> 9.948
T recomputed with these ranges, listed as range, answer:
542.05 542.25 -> 8.59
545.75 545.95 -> 9.34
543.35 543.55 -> 7.48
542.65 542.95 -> 8.07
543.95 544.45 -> 7.71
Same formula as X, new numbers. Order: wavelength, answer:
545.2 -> 9.948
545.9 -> 9.383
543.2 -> 7.03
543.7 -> 7.858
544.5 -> 9.378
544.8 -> 7.454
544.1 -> 5.575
